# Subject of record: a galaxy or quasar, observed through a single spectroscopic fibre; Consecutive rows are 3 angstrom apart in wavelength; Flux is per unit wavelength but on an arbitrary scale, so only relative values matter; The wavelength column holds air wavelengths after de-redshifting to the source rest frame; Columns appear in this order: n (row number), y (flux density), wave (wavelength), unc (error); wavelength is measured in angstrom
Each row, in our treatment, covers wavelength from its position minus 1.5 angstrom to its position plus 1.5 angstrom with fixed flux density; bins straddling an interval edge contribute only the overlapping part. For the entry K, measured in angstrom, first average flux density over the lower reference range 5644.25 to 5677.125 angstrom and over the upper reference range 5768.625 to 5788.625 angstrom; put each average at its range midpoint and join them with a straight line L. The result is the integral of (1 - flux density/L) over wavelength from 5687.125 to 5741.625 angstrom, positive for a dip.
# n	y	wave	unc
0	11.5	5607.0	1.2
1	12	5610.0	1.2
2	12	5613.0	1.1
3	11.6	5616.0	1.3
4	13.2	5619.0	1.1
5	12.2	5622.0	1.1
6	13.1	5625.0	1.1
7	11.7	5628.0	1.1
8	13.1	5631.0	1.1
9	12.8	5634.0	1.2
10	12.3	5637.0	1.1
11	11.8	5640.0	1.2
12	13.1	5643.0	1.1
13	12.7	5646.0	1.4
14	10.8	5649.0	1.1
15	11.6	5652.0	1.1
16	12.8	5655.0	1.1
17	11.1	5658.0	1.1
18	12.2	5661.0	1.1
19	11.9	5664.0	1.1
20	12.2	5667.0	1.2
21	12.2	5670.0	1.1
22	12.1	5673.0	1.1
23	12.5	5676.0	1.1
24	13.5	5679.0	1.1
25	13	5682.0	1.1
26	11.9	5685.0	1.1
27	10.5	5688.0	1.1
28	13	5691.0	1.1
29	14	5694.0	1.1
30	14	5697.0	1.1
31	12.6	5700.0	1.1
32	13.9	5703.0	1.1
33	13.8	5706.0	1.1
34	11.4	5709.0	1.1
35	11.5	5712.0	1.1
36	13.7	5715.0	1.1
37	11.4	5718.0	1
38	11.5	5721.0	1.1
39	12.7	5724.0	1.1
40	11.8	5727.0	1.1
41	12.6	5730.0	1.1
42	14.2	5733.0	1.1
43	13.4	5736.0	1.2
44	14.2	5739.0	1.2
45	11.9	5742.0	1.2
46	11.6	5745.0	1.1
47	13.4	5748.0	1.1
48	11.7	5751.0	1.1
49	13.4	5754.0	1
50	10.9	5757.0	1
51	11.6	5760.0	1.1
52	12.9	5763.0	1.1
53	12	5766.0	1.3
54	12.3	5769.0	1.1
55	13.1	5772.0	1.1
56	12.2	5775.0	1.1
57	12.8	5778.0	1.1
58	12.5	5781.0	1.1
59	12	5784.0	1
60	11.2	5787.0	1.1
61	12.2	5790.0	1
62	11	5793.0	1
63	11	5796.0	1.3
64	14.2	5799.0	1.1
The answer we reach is -2.94 angstrom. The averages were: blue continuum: 12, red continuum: 12.3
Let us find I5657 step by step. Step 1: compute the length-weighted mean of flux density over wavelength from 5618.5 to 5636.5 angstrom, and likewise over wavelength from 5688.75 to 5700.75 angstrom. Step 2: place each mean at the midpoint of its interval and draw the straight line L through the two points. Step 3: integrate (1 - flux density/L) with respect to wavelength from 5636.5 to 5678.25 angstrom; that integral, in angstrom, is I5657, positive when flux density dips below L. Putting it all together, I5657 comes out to 2.6 angstrom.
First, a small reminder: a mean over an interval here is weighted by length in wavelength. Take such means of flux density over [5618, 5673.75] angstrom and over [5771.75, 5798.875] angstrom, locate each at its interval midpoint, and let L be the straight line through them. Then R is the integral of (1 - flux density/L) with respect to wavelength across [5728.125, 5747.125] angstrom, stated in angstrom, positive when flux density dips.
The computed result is -1.3 angstrom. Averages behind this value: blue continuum 12.3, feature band 13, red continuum 12.1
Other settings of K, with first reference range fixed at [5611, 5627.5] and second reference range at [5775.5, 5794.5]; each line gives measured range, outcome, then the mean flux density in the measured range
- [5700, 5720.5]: -0.70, 12.6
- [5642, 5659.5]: 0.43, 12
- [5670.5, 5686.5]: -0.46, 12.6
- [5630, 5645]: -0.35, 12.6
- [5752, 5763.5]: -0.08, 12.1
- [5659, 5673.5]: 0.19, 12.1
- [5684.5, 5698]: -0.55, 12.7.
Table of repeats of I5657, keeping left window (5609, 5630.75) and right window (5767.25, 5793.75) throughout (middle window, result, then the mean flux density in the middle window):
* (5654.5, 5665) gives 0.3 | 11.9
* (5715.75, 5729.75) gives 0.2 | 12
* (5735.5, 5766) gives -0.6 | 12.4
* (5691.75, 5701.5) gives -1.0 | 13.5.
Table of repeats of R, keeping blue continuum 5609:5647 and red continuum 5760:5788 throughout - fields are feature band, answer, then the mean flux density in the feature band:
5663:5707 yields -1.25 angstrom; 12.7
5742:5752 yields 0.10 angstrom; 12.2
